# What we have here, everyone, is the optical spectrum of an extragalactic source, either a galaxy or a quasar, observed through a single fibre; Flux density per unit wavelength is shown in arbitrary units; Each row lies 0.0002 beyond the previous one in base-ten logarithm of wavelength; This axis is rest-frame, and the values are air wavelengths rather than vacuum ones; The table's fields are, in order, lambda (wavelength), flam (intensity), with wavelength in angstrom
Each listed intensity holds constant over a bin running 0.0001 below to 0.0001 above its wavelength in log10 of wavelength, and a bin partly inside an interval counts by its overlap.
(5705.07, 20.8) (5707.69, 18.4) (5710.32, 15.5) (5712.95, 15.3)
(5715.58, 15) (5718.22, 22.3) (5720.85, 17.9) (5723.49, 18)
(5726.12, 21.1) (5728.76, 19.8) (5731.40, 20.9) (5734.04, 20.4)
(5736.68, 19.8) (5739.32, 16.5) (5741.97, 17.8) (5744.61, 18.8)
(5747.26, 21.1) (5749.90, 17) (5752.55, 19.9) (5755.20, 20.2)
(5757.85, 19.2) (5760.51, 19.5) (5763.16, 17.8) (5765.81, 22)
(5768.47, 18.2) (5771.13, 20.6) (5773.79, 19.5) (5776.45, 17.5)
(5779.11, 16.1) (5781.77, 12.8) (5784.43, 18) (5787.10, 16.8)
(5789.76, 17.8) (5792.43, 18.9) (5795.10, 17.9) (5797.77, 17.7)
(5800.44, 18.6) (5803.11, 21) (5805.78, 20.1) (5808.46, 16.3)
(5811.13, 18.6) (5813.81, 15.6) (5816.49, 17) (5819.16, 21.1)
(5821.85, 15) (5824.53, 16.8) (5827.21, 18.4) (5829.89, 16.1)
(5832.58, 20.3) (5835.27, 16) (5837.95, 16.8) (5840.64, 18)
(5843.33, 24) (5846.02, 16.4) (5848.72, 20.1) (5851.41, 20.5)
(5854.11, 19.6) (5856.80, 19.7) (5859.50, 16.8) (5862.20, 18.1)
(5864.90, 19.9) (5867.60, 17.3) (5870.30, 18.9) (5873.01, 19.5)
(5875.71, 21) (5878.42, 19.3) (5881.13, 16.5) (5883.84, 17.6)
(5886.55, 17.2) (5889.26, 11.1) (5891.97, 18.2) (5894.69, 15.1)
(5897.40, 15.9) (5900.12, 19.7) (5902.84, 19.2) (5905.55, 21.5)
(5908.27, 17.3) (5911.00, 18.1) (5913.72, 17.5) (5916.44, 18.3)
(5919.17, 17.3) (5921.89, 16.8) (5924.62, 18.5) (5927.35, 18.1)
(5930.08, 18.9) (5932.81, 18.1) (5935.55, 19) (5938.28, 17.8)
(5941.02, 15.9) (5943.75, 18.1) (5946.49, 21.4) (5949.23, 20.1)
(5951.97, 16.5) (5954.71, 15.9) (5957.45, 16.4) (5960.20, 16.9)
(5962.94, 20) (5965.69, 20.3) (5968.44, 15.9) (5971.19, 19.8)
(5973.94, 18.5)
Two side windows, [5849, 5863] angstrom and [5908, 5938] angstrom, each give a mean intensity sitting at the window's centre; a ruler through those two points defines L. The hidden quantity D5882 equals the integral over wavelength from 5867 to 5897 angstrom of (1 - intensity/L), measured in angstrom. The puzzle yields 2.06 angstrom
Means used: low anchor 19.1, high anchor 18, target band 17.4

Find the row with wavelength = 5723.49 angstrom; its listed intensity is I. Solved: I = 18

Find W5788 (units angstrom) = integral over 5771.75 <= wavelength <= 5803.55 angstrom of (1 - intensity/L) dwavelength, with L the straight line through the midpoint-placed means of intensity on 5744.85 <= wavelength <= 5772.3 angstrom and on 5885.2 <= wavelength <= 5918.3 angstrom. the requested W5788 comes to 2.3 angstrom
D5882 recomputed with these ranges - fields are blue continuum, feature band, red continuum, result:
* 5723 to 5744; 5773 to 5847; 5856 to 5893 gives 2.9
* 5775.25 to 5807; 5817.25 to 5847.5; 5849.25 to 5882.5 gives 0.6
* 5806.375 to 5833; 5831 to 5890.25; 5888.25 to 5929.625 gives -3.0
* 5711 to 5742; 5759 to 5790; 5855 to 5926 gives 0.7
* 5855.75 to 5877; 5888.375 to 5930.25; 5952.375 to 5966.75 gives 1.7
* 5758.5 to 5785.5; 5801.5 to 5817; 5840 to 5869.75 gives 0.4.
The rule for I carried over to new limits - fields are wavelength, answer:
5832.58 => 20.3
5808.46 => 16.3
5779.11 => 16.1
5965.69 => 20.3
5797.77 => 17.7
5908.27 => 17.3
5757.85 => 19.2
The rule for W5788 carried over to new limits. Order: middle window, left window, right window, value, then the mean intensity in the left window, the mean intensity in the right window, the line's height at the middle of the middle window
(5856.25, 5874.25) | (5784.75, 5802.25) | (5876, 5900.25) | -1.6 angstrom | 18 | 16.8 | 17.1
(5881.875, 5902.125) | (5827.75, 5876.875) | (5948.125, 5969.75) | 2.1 angstrom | 18.8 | 17.7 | 18.4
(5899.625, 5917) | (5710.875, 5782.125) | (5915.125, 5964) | -0.6 angstrom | 18.7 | 18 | 18.1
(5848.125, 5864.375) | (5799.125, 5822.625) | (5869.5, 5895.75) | -1.3 angstrom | 18.2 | 17.4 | 17.7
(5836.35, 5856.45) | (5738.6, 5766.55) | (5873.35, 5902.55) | -1.7 angstrom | 19.1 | 17.3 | 17.9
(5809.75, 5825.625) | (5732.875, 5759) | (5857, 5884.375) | 1.2 angstrom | 19.1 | 18.6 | 18.8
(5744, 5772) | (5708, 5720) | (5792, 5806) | -2.1 angstrom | 17.2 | 19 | 18.1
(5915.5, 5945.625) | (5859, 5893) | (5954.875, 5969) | -0.2 angstrom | 17.8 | 17.8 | 17.8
